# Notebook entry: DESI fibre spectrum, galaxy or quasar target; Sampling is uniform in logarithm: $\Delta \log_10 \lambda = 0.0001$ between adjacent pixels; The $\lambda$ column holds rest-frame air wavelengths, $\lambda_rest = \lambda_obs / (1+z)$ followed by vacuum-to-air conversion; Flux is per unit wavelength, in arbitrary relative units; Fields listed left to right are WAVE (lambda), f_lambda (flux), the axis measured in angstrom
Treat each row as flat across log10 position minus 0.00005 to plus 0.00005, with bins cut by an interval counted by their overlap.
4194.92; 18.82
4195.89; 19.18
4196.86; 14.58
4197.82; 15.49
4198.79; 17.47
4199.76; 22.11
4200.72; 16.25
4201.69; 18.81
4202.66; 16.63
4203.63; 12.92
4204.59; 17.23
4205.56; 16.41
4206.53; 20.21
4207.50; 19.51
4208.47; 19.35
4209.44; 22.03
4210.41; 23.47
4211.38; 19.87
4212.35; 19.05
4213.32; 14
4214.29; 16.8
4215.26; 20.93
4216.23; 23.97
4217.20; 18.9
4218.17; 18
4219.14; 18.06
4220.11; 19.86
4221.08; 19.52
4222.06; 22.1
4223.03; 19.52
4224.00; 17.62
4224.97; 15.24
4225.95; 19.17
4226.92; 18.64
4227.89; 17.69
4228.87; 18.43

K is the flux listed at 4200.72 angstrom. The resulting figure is 16.25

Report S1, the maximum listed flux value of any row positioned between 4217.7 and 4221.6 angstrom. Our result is 19.86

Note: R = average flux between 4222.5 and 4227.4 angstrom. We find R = 18.1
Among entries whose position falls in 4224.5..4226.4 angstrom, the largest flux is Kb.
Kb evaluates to 19.17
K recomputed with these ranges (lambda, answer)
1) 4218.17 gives 18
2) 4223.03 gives 19.52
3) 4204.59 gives 17.23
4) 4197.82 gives 15.49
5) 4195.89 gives 19.18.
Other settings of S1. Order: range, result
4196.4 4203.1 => 22.11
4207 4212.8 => 23.47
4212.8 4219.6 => 23.97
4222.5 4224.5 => 19.52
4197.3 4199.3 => 17.47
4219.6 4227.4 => 22.1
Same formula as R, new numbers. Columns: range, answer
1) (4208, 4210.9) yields 21.6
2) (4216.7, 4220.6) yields 18.8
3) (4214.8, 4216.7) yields 22.5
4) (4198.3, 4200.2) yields 19.7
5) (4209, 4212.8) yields 21.1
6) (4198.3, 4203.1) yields 18.3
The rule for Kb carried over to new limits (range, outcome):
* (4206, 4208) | 20.21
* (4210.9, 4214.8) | 19.87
